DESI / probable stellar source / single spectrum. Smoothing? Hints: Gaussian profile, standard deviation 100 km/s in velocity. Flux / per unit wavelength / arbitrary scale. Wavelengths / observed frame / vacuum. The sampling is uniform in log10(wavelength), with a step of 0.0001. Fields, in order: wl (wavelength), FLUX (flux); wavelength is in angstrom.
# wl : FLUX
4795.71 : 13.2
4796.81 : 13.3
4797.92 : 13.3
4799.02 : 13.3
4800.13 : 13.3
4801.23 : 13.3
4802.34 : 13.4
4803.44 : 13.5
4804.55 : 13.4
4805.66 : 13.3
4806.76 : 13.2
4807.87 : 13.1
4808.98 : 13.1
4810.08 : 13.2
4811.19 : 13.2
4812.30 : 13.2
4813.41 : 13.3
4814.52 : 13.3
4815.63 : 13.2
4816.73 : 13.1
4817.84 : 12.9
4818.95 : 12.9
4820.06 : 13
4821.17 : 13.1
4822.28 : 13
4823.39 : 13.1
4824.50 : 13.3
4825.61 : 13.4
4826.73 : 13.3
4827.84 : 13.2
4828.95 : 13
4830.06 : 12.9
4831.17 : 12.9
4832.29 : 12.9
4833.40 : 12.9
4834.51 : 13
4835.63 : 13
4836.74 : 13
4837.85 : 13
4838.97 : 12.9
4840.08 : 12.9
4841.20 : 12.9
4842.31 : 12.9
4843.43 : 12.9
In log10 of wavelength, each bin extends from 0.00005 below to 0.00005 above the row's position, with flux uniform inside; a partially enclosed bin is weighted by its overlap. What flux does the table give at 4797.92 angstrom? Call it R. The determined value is 13.3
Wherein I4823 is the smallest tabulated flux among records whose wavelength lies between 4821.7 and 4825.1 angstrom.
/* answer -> 13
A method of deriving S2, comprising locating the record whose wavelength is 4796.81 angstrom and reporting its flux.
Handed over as 13.3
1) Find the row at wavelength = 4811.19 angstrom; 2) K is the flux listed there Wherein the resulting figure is 13.2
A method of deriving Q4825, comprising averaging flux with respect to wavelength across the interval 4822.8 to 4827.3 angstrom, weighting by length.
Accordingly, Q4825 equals 13.3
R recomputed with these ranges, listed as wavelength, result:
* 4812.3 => 13.2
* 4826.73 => 13.3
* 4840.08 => 12.9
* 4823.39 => 13.1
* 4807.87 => 13.1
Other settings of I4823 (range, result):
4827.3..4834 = 12.9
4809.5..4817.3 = 13.1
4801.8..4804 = 13.4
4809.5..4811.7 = 13.2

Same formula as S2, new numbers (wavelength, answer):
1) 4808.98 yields 13.1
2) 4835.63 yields 13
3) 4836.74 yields 13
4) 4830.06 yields 12.9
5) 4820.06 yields 13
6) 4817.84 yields 12.9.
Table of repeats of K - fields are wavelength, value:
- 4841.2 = 12.9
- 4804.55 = 13.4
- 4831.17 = 12.9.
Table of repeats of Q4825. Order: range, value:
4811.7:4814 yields 13.2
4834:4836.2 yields 13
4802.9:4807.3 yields 13.3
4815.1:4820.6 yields 13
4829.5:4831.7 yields 12.9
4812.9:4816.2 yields 13.3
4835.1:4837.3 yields 13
